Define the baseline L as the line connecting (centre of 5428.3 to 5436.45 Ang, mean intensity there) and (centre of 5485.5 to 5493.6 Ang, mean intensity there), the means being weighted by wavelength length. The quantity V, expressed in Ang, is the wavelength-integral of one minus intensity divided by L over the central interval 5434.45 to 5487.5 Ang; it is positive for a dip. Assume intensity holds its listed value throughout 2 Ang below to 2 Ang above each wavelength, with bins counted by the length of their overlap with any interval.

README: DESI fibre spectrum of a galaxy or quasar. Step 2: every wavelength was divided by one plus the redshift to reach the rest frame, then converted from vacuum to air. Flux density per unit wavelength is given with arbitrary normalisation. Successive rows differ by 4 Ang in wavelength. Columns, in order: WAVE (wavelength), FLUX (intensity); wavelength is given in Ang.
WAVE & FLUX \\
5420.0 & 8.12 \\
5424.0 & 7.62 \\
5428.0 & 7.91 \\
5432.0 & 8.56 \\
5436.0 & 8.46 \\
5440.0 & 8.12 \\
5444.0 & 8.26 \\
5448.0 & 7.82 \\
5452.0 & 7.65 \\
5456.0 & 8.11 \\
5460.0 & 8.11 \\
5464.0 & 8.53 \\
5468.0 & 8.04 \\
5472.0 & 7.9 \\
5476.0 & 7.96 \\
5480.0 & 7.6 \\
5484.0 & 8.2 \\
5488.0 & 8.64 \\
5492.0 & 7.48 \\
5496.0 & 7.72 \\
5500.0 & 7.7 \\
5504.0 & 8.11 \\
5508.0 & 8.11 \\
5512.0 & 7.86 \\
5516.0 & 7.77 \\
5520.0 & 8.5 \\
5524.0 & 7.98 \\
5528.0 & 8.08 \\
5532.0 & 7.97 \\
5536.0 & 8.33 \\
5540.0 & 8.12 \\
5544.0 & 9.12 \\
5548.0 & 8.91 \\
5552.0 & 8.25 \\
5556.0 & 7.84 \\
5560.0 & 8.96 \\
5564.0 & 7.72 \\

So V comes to 1.1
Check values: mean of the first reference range 8.39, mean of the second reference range 8.1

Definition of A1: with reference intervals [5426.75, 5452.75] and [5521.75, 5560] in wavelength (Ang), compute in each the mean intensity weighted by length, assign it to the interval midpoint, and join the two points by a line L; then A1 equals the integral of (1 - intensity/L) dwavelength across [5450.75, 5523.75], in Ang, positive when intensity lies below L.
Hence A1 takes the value 1.99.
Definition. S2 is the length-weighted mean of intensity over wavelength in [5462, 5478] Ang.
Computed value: 8.11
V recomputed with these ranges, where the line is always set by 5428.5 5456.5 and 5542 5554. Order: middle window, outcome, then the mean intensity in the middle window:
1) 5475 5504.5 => 1.7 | 7.92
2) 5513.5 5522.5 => 0.5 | 8.11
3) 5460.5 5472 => 0.1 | 8.2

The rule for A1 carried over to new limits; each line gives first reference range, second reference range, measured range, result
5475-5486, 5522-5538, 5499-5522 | 0.0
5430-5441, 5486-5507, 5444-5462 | 0.7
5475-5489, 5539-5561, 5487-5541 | 1.8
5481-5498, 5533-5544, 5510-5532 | 0.5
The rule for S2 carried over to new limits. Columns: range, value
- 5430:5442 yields 8.38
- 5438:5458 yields 7.99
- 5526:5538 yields 8.13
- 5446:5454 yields 7.74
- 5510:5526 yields 8.03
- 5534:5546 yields 8.52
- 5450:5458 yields 7.88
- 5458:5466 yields 8.32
